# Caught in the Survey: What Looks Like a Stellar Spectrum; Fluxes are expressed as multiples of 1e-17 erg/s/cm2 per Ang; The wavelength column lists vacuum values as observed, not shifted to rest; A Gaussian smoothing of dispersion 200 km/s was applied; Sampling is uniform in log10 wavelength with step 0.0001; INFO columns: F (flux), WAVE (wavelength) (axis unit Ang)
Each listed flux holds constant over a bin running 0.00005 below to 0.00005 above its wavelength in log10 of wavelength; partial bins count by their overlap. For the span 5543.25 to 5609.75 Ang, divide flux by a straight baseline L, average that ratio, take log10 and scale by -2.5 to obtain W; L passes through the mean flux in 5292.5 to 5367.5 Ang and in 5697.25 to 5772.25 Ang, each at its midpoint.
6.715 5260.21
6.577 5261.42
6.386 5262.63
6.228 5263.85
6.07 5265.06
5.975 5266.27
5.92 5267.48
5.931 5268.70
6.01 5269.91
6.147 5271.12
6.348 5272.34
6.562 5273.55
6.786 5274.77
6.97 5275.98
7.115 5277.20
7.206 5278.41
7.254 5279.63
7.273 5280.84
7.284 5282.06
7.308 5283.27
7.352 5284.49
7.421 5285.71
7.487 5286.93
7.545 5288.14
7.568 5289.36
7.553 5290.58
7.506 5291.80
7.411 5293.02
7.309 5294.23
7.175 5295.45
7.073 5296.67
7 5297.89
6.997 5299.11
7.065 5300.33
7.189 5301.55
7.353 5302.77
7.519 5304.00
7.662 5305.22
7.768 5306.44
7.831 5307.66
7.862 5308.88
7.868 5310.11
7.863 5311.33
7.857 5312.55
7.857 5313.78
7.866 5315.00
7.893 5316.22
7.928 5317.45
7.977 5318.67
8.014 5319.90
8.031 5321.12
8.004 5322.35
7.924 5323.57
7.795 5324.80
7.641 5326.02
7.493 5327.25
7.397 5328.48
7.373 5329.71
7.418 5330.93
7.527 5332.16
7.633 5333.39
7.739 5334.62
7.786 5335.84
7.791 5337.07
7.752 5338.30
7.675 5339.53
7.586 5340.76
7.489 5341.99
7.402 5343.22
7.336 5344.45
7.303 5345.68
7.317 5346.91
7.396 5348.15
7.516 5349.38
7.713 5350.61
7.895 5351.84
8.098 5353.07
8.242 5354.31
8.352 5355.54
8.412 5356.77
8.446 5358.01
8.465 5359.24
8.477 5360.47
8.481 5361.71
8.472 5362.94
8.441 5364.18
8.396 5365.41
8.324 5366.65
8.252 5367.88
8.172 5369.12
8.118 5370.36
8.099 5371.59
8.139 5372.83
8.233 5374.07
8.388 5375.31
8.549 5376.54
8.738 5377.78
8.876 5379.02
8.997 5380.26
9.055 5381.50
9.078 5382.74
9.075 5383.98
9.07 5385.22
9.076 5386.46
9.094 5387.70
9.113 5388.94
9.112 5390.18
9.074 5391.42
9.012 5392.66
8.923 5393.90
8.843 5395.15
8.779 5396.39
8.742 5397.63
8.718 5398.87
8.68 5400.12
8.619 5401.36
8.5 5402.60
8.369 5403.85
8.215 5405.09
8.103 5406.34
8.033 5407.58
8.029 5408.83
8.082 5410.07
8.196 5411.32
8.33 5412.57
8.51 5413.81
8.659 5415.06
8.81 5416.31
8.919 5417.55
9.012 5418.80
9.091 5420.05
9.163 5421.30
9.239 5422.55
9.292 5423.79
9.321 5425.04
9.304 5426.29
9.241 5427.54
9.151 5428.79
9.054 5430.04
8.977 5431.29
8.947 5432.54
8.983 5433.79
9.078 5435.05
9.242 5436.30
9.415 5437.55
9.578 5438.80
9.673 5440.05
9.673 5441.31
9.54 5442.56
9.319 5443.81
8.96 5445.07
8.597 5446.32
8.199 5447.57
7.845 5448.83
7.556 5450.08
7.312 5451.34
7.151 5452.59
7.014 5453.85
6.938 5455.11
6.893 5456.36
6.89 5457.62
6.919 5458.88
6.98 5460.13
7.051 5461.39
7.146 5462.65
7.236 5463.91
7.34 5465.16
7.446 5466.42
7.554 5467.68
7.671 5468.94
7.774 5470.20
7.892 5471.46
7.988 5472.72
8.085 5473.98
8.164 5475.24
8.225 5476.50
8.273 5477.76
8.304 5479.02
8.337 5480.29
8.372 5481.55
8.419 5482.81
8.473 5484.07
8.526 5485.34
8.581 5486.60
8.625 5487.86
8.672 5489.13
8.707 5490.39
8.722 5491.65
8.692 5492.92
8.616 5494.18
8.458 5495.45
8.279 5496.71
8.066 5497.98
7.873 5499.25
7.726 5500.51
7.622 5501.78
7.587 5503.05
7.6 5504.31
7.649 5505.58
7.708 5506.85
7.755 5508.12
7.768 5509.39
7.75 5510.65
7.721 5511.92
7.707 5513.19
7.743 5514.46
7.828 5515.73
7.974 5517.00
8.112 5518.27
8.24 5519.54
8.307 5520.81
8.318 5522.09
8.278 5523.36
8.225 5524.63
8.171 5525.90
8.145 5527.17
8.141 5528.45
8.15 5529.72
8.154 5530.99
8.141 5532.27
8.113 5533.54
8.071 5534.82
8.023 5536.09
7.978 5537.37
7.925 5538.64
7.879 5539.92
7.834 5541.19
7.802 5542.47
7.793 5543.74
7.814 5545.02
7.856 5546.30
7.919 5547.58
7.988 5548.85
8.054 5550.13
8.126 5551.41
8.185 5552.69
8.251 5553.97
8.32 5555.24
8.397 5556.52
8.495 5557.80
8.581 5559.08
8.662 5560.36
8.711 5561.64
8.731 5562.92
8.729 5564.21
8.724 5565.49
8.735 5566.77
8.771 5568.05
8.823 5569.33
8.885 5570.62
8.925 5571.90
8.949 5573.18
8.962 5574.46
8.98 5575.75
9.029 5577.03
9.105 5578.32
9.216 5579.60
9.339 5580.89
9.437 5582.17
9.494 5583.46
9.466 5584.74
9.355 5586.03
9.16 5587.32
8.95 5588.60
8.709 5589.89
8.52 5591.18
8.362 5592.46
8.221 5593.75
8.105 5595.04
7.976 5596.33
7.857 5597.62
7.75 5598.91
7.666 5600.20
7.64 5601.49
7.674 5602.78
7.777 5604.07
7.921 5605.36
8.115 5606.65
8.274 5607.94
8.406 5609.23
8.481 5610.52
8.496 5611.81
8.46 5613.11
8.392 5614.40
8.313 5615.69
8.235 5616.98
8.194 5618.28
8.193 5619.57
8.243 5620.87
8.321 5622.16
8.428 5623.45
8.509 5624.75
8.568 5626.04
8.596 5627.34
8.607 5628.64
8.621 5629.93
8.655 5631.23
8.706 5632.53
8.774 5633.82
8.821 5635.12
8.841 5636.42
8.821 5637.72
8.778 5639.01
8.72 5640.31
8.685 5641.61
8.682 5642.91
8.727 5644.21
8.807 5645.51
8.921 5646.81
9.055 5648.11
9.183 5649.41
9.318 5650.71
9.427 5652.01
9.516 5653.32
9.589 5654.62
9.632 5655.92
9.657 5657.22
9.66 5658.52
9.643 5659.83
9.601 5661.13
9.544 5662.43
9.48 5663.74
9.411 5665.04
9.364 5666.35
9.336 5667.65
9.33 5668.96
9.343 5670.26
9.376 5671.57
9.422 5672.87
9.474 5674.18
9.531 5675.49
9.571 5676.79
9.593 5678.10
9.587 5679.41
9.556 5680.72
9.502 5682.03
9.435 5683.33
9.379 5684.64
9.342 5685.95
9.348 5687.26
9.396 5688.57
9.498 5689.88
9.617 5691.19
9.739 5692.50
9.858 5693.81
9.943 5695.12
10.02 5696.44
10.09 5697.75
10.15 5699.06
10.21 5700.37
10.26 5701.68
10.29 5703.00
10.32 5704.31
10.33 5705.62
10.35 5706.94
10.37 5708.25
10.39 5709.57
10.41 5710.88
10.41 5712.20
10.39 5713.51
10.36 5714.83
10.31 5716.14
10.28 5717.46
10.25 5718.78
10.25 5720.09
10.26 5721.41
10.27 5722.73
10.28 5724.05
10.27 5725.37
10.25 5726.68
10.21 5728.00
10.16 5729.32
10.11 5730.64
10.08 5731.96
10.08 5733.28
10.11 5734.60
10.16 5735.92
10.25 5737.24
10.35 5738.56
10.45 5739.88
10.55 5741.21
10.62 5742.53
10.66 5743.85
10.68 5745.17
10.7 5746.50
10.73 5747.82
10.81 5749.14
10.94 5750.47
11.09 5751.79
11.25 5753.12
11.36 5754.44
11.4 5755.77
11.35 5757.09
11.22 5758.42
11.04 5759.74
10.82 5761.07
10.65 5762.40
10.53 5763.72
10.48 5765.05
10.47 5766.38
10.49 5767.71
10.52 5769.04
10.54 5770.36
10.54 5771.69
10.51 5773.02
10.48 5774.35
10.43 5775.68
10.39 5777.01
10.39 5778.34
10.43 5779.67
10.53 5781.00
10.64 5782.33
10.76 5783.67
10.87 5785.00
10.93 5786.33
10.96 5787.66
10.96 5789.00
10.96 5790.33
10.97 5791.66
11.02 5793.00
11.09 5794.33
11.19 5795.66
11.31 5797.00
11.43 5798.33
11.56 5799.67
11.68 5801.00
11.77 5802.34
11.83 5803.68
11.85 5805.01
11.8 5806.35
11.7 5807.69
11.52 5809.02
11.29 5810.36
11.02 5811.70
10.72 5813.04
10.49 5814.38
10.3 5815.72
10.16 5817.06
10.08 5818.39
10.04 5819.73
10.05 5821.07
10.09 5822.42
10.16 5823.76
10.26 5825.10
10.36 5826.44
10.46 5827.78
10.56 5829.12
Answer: 0.11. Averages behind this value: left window 7.76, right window 10.5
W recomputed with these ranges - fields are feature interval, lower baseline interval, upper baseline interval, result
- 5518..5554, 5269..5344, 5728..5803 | 0.13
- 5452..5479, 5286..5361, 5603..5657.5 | 0.09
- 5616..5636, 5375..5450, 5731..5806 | 0.18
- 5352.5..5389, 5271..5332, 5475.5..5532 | -0.11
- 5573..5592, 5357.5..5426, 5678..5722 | 0.04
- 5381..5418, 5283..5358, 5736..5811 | -0.06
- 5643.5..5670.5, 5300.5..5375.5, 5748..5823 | 0.07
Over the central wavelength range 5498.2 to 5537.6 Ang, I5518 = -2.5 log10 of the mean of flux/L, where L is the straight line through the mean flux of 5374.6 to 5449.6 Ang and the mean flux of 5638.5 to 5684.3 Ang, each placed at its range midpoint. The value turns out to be 0.14 mag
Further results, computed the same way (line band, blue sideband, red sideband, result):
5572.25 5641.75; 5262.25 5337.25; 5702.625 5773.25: 0.12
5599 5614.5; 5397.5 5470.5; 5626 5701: 0.13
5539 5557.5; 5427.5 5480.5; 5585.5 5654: 0.05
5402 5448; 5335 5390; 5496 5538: -0.10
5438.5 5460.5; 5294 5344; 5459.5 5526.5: -0.02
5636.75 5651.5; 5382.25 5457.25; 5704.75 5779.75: 0.12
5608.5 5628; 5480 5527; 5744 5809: 0.12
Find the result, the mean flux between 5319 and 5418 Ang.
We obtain 8.25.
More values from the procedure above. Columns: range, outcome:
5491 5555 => 8.02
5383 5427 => 8.78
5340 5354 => 7.56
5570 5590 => 9.14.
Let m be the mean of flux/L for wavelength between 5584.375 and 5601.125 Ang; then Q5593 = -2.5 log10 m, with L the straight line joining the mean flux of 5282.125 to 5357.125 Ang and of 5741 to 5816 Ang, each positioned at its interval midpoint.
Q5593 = 0.14 mag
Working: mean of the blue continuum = 7.62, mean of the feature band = 8.43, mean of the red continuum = 10.9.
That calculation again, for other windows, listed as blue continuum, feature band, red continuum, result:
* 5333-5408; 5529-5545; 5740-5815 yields 0.177 mag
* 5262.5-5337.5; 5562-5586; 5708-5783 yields 0.032 mag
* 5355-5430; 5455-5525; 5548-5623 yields 0.087 mag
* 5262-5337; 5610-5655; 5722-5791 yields 0.120 mag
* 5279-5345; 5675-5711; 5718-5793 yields 0.035 mag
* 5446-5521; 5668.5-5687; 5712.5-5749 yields 0.040 mag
